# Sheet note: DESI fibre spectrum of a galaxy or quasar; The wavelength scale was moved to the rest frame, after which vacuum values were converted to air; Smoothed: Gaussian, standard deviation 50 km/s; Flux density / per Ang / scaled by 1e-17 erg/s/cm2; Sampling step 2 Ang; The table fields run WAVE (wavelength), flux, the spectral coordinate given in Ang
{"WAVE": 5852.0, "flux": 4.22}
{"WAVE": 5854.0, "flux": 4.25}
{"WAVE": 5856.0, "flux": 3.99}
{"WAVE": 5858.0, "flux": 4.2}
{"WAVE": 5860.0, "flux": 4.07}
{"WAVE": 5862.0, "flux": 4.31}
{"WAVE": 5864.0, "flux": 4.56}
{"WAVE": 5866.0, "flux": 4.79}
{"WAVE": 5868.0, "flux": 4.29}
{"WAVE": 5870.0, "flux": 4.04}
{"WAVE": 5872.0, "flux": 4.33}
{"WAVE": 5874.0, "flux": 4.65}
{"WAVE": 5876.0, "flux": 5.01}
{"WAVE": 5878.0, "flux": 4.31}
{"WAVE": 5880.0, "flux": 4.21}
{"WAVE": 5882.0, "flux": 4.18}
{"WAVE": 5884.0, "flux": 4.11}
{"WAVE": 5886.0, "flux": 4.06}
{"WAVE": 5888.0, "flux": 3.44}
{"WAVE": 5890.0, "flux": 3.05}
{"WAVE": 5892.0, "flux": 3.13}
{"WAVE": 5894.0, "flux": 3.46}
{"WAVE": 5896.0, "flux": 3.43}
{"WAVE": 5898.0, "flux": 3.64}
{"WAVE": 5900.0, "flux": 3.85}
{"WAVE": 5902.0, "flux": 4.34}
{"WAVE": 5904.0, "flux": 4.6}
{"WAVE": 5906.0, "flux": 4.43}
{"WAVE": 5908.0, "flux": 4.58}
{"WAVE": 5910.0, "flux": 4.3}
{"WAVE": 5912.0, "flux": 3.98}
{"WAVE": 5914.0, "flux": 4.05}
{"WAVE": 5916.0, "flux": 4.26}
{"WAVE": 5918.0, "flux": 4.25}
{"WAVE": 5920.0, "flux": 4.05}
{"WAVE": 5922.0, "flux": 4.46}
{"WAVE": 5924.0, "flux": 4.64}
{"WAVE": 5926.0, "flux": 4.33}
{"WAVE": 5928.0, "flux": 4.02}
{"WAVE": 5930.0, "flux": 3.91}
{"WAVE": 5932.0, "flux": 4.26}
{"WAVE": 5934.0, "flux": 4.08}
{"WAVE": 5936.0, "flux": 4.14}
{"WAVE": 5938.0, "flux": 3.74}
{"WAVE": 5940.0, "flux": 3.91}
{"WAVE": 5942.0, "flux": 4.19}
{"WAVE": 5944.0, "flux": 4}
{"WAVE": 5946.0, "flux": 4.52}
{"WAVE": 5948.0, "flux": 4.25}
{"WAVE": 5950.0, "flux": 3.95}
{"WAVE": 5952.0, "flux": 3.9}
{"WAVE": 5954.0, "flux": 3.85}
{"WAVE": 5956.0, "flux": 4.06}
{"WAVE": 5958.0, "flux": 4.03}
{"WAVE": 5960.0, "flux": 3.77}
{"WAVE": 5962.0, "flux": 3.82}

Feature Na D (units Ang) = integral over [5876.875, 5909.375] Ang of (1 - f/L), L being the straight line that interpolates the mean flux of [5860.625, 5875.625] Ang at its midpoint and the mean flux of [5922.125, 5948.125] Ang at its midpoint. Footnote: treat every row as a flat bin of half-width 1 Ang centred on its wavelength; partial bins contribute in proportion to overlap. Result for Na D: 3.0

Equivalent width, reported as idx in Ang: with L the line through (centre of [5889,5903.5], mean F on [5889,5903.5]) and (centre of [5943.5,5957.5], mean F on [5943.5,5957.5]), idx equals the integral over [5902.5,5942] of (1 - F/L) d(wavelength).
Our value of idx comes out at -4.1 Ang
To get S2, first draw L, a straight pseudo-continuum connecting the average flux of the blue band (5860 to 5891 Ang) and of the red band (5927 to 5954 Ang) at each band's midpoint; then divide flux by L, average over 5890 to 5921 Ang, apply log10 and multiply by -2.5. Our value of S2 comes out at 0.040 mag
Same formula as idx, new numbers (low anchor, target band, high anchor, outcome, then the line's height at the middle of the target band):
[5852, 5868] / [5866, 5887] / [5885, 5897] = -2.8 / 3.84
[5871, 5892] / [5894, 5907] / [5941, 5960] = 0.2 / 4.08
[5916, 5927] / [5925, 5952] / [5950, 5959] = 0.3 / 4.14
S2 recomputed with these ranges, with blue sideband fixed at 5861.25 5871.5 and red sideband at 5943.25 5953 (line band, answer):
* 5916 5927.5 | -0.03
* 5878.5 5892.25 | 0.14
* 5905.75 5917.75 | 0.00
